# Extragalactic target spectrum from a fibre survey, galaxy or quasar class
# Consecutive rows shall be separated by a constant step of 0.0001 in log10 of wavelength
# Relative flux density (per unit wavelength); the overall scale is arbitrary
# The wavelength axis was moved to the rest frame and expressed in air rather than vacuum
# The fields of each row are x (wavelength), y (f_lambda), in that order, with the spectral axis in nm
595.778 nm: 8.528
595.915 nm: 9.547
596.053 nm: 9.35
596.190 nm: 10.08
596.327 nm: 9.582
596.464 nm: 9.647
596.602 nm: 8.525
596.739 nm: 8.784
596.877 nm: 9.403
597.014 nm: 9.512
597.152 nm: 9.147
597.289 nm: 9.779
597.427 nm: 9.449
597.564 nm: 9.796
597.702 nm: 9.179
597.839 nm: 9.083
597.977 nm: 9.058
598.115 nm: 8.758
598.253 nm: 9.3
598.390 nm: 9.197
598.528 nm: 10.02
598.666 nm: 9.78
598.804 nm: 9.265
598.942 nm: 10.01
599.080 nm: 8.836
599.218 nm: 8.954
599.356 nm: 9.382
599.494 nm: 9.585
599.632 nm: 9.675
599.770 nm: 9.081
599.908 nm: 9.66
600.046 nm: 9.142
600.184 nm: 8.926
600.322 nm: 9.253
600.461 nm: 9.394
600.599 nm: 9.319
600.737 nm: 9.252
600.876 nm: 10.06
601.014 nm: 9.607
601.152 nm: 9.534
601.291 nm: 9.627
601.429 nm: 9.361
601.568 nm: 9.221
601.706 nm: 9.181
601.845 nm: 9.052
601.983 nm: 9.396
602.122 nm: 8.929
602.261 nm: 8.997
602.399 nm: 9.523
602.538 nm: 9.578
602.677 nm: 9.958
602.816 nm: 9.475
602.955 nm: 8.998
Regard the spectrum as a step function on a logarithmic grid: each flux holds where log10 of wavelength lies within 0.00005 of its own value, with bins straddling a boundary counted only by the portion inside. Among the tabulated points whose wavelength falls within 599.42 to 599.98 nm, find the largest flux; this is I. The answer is 9.675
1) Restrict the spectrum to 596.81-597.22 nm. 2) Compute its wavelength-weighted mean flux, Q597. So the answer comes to 9.35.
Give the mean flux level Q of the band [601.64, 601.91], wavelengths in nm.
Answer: 9.1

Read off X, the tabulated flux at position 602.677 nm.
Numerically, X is 9.958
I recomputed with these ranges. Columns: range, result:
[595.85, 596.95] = 10.08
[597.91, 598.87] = 10.02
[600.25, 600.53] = 9.394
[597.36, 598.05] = 9.796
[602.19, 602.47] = 9.523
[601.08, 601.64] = 9.627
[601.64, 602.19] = 9.396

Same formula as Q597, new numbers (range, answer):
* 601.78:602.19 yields 9.13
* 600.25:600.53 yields 9.31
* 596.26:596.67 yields 9.24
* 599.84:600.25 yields 9.25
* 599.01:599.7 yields 9.29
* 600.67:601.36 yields 9.61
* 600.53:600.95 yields 9.55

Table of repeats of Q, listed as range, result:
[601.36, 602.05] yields 9.25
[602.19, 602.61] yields 9.36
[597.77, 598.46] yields 9.08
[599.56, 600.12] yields 9.4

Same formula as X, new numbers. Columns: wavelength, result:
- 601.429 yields 9.361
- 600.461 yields 9.394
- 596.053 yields 9.35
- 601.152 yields 9.534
